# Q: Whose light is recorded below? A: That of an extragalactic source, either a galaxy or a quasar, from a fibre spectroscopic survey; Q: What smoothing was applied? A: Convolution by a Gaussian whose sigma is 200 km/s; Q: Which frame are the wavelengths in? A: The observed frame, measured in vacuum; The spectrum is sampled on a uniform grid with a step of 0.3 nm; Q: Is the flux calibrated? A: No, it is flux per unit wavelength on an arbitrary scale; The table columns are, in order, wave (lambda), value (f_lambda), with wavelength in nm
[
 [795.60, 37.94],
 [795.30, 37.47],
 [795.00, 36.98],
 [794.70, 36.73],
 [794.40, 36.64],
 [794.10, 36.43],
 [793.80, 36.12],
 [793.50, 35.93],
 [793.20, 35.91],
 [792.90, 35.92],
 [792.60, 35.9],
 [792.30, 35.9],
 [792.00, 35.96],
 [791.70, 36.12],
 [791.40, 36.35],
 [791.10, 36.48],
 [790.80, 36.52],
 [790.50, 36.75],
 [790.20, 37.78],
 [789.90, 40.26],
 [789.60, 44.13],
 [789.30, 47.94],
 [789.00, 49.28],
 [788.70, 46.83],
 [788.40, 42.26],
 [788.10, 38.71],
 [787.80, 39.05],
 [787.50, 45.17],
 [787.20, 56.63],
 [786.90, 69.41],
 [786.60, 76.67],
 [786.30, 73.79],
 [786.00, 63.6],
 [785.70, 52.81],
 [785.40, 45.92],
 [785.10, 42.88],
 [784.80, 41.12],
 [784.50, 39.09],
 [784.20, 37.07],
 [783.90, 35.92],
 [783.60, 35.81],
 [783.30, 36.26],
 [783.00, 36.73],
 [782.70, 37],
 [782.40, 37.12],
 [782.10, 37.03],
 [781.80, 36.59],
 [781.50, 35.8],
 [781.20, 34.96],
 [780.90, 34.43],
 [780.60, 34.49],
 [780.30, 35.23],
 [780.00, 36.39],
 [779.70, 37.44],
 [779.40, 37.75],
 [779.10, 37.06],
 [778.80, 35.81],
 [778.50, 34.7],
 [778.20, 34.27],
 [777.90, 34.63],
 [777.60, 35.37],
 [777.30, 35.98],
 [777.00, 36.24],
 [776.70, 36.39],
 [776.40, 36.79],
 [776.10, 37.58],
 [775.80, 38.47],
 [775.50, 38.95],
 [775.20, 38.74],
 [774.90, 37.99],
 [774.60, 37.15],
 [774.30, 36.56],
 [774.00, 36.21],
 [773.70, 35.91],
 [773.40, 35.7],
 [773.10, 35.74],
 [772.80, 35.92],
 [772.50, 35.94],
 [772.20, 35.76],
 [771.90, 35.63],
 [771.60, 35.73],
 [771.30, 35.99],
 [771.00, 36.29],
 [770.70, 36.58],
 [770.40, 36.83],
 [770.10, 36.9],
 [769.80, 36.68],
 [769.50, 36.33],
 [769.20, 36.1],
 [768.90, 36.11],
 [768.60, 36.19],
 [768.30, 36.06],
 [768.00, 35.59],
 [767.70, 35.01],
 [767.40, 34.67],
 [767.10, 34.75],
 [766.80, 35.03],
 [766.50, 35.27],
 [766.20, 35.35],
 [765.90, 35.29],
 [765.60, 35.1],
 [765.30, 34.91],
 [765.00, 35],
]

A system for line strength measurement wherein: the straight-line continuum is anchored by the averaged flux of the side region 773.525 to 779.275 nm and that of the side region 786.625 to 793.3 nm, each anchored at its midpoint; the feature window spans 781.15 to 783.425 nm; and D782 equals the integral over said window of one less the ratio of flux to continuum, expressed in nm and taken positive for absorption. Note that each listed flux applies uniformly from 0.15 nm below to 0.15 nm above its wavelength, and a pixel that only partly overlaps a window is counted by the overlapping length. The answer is 0.15 nm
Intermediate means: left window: 36.6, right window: 42.5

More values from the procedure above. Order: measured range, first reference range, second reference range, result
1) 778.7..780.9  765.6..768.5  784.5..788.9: 0.47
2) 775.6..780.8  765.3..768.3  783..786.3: 0.60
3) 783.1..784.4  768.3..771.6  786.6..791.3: 0.20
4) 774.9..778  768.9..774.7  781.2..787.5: 0.22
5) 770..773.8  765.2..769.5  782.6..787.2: 0.27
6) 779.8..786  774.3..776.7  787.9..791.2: 0.17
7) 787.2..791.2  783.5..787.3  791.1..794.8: 0.15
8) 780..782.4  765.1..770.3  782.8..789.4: 0.48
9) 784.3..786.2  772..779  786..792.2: -0.18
